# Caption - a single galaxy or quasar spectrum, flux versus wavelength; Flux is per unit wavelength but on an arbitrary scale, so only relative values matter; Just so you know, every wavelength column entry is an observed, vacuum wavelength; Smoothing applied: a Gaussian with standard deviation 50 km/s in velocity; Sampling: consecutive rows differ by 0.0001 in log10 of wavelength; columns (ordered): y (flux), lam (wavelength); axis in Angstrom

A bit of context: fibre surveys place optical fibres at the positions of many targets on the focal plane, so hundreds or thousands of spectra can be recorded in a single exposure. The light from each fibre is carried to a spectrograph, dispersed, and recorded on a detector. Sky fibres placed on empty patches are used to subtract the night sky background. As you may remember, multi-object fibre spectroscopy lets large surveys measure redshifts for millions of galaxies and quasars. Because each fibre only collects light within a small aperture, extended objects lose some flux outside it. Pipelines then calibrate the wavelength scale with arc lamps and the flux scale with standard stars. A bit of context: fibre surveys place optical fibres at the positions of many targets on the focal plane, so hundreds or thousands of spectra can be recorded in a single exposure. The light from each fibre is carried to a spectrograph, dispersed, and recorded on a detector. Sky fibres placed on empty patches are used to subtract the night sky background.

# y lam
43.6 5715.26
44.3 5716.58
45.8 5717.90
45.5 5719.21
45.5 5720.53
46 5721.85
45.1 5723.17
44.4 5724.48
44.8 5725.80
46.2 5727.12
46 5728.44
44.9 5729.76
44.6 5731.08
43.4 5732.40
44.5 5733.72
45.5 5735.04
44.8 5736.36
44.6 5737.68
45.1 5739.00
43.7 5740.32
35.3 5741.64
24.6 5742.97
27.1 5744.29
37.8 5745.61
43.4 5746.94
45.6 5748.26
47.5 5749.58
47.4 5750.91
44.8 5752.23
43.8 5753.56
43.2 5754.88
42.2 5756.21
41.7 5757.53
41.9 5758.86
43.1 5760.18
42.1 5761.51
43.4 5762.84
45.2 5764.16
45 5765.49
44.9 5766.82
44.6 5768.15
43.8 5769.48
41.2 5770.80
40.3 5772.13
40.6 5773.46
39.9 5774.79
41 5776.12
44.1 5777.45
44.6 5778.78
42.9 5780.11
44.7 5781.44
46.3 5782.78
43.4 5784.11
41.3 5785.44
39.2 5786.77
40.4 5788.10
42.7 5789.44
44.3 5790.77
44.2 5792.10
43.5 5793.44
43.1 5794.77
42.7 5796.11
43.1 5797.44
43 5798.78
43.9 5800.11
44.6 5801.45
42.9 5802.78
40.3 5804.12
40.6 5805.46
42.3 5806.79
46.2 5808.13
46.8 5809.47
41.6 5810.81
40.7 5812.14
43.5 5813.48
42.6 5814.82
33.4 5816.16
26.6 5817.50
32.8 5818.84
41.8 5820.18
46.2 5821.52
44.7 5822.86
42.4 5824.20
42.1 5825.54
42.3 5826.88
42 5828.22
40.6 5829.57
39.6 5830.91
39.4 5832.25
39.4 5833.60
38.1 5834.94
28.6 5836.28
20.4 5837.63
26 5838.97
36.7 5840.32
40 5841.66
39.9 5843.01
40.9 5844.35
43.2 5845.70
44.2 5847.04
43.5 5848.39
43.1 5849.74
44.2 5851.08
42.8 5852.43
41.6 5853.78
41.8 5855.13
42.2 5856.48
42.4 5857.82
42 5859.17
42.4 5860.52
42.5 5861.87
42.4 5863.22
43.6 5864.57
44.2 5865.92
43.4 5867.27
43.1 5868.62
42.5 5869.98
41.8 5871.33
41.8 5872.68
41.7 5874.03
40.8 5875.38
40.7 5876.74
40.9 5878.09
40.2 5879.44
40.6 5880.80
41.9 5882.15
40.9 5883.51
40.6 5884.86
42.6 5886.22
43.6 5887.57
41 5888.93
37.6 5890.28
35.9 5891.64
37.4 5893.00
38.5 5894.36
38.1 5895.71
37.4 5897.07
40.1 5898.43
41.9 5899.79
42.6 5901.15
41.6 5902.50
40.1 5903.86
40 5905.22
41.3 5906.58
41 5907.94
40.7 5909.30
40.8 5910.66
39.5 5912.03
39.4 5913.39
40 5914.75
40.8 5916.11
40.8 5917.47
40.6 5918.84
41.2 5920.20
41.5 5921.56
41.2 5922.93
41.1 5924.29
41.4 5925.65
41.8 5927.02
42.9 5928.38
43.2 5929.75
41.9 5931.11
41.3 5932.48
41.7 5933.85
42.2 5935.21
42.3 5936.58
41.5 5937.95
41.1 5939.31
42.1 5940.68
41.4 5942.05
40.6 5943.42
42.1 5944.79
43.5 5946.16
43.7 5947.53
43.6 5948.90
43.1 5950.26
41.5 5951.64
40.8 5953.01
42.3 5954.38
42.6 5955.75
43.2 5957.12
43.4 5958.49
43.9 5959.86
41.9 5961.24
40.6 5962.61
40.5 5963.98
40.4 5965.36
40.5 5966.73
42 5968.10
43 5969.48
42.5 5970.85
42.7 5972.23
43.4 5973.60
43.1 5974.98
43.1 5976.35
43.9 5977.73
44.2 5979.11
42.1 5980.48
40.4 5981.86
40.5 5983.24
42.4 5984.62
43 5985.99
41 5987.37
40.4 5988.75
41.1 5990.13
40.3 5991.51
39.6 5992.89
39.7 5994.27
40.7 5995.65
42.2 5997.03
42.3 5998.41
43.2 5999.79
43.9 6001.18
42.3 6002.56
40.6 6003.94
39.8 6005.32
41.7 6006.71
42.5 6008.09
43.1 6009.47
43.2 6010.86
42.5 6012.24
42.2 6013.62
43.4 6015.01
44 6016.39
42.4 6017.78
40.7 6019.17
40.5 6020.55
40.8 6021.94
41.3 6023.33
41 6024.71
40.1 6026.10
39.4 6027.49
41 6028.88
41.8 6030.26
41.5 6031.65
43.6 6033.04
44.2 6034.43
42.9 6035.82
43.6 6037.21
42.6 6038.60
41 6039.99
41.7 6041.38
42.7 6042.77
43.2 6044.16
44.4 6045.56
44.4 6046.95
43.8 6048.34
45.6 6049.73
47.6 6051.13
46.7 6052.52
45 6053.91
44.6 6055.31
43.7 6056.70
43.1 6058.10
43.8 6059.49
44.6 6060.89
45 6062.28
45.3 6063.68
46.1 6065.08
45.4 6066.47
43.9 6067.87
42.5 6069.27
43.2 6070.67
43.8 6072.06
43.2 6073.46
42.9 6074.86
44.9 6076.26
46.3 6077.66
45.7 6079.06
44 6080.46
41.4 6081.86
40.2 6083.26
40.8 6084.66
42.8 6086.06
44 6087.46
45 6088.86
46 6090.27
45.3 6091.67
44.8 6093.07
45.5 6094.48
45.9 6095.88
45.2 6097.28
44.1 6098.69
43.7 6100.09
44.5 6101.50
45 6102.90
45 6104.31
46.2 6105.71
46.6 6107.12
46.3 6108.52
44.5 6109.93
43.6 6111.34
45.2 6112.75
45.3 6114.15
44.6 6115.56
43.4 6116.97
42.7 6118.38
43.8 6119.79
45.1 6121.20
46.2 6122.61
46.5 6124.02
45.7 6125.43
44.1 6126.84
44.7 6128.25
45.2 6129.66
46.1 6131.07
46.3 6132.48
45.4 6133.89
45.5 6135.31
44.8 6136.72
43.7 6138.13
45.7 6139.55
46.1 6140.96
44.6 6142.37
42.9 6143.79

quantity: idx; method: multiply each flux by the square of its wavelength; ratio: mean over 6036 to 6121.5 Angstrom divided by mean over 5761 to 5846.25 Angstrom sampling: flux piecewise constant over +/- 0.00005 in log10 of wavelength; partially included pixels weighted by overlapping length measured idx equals 1.18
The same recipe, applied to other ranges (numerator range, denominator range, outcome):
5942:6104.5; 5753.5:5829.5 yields 1.10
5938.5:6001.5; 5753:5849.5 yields 1.08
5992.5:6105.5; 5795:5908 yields 1.14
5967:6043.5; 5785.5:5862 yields 1.10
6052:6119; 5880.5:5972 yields 1.13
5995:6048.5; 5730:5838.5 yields 1.10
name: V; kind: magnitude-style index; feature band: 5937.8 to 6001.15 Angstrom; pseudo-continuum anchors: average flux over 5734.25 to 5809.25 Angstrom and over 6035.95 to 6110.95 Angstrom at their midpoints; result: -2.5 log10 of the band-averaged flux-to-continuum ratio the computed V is 0.04 mag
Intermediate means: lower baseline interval 42.5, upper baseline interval 44.3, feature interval 42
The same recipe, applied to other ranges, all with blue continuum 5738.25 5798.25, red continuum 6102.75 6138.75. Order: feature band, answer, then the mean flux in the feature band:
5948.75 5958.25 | 0.03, 42.5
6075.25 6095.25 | 0.02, 44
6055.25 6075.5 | 0.01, 44.1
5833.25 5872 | 0.07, 40.3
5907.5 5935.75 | 0.06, 41.2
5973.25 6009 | 0.06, 41.8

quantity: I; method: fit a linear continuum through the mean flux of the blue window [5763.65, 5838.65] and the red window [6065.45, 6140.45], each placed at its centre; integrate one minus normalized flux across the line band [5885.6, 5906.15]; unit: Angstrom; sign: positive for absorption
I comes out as 1.2 Angstrom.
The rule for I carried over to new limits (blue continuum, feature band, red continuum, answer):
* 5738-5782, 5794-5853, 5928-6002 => 2.5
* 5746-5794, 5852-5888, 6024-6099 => 1.2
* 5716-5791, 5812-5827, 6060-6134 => 1.2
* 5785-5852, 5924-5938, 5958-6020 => -0.2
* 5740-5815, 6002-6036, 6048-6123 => 1.7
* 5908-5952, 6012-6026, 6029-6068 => 0.5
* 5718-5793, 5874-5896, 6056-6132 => 1.7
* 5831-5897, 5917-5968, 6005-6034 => -1.1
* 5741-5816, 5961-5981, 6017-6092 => 0.3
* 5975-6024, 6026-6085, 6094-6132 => -0.2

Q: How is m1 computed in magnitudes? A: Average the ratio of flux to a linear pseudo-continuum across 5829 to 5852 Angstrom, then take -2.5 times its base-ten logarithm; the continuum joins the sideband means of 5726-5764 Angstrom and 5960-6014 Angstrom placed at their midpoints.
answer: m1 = 0.11 mag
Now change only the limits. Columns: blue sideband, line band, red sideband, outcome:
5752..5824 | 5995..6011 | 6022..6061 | 0.024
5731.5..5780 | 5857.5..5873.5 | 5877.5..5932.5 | -0.042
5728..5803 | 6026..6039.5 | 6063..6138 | 0.052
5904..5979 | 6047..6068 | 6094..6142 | -0.025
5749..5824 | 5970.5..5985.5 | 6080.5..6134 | 0.030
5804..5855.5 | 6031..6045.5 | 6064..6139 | 0.018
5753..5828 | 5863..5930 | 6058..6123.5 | 0.054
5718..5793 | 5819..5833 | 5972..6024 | 0.023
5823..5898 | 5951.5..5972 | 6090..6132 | 0.007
